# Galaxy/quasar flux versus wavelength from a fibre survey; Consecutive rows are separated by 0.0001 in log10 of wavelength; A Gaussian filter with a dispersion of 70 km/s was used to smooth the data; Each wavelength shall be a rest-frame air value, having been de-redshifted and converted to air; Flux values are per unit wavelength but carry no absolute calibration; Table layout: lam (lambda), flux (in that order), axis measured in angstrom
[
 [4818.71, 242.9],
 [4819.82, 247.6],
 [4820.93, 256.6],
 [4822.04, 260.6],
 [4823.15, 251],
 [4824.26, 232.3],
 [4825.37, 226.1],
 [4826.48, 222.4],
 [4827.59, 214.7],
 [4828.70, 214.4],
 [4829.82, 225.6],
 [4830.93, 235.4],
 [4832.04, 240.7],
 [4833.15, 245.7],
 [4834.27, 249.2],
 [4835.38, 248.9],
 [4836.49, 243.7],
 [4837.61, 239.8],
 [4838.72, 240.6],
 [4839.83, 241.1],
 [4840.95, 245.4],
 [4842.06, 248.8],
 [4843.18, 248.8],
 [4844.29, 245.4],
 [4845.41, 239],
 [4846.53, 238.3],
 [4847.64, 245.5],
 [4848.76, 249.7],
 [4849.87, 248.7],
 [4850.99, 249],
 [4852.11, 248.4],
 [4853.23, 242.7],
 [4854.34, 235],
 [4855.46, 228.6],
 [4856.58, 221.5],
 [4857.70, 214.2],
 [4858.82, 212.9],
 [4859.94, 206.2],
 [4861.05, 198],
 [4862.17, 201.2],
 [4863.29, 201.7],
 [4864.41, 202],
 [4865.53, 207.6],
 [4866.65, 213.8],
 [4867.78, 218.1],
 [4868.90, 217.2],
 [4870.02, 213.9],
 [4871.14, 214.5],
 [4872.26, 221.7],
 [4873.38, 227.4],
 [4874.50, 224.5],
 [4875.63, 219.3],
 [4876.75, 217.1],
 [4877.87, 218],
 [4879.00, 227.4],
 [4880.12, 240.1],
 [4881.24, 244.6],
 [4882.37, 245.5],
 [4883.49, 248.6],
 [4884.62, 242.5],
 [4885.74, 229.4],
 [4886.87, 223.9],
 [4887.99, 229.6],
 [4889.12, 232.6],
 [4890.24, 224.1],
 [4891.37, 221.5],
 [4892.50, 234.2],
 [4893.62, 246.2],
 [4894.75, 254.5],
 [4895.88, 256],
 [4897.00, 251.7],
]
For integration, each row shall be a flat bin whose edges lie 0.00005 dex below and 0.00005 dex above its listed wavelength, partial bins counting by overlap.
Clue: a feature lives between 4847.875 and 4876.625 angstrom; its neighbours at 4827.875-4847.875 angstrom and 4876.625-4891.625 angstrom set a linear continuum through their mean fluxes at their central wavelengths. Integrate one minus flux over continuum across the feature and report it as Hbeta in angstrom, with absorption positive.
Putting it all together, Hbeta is 1.8 angstrom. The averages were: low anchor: 240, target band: 222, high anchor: 232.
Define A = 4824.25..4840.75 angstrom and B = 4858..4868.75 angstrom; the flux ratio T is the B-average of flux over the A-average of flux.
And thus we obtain 0.88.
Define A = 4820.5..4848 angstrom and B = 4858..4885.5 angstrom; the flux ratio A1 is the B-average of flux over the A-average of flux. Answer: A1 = 0.9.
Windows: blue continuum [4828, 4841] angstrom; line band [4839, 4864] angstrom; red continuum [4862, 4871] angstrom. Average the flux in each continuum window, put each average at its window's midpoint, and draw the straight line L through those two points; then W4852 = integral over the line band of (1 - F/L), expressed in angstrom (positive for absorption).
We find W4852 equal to -0.96 angstrom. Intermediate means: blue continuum 239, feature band 232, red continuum 210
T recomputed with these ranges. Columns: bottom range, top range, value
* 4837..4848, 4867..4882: 0.92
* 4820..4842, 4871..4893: 0.96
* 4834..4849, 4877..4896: 0.96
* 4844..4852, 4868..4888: 0.93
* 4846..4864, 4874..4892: 1.01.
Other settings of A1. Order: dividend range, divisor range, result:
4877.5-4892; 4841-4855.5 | 0.95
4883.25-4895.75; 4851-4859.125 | 1.02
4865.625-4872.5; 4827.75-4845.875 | 0.90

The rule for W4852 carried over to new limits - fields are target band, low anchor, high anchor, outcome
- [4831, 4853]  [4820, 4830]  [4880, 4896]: -0.89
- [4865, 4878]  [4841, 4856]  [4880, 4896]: 1.21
